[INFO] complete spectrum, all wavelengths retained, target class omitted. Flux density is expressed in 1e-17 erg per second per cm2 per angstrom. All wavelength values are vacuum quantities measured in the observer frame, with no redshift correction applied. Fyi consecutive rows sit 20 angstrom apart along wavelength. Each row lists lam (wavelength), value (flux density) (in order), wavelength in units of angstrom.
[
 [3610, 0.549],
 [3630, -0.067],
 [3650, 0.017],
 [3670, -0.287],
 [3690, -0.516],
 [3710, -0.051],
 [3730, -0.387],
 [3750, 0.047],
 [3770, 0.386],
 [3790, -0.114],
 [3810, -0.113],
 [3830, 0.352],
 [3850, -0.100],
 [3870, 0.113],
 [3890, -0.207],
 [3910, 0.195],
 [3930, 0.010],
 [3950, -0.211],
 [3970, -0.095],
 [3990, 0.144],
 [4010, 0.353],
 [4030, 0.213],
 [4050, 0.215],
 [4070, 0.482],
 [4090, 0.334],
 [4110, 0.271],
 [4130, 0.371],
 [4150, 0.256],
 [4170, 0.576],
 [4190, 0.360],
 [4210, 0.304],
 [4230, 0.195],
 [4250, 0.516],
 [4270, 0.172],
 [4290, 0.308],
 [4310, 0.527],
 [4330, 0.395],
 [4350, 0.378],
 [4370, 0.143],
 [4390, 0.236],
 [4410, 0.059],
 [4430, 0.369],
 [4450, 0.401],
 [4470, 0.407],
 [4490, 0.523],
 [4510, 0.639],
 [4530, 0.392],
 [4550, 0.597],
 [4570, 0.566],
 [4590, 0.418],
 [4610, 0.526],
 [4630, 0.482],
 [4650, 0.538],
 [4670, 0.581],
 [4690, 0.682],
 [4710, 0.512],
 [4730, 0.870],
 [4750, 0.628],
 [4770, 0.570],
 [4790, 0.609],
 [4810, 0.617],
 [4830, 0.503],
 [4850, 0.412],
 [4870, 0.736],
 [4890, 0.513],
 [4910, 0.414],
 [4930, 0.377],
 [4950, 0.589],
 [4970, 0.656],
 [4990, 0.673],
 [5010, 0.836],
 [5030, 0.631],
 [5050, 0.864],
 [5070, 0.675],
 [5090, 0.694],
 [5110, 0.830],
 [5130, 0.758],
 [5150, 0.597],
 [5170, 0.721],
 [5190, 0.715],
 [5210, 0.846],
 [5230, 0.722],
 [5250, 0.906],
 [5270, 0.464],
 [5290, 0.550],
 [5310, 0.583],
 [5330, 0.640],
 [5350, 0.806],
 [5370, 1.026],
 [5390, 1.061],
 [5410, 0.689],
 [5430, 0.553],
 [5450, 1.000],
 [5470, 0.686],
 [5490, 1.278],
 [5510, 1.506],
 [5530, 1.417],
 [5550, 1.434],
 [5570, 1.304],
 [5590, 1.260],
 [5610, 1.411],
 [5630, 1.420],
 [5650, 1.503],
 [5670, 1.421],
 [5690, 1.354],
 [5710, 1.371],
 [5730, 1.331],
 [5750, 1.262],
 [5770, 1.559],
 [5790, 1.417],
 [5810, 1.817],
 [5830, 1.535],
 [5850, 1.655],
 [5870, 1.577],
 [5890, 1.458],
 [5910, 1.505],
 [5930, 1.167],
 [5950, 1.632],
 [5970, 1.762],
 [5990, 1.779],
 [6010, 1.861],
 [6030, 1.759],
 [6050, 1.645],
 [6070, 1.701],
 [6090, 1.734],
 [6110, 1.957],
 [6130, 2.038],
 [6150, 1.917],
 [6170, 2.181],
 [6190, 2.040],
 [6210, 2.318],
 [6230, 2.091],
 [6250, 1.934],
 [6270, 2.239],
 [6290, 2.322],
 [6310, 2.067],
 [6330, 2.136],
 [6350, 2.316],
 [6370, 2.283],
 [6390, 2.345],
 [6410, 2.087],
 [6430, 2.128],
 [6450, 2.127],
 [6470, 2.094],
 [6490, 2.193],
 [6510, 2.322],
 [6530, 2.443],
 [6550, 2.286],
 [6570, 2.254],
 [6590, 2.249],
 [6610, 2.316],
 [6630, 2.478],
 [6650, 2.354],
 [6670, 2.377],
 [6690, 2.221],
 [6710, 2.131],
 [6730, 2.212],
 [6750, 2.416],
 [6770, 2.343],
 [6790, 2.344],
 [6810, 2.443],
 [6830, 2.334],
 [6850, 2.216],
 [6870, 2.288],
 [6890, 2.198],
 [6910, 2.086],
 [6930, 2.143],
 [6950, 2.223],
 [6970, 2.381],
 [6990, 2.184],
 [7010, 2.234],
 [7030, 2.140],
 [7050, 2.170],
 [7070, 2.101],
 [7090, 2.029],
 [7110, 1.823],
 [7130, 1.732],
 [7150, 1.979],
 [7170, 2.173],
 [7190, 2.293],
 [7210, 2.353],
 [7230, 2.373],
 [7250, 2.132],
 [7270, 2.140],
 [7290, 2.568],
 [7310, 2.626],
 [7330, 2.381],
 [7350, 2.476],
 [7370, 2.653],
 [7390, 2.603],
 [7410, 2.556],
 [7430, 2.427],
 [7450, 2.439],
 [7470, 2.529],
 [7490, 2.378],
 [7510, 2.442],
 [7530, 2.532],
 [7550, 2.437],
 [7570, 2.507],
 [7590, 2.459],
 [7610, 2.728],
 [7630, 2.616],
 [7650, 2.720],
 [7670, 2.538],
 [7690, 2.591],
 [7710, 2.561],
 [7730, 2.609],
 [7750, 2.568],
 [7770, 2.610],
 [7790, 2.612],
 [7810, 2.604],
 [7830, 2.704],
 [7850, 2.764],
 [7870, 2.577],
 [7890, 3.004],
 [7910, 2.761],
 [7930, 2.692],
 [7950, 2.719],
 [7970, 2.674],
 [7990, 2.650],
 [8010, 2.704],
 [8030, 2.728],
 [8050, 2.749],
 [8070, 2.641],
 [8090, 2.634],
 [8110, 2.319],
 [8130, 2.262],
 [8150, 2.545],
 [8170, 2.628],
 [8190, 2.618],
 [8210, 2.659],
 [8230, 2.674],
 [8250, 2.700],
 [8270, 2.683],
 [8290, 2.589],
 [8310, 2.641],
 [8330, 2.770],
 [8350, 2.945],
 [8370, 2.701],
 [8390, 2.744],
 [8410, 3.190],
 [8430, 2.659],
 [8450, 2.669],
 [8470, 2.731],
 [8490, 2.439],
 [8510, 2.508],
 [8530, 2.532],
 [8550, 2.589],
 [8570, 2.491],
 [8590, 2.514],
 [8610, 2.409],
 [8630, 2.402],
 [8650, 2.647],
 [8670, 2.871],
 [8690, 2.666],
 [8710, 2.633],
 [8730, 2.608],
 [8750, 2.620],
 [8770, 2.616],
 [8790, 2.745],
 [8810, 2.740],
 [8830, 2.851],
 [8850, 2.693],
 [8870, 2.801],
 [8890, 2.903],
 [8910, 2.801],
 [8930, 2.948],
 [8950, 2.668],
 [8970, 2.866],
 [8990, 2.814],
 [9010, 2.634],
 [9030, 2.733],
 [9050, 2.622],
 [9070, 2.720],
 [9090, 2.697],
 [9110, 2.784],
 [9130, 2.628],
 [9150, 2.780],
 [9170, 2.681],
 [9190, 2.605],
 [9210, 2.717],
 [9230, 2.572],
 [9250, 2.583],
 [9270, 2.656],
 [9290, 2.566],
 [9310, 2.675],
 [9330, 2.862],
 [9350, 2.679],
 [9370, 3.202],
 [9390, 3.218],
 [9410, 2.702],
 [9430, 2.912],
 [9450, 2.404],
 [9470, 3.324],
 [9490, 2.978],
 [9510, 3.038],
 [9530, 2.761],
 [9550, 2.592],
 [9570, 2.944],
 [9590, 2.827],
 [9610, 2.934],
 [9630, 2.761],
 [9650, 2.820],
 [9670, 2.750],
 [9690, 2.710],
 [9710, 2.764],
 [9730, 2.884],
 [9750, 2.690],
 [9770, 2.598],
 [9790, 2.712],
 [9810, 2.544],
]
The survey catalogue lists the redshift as 0.38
